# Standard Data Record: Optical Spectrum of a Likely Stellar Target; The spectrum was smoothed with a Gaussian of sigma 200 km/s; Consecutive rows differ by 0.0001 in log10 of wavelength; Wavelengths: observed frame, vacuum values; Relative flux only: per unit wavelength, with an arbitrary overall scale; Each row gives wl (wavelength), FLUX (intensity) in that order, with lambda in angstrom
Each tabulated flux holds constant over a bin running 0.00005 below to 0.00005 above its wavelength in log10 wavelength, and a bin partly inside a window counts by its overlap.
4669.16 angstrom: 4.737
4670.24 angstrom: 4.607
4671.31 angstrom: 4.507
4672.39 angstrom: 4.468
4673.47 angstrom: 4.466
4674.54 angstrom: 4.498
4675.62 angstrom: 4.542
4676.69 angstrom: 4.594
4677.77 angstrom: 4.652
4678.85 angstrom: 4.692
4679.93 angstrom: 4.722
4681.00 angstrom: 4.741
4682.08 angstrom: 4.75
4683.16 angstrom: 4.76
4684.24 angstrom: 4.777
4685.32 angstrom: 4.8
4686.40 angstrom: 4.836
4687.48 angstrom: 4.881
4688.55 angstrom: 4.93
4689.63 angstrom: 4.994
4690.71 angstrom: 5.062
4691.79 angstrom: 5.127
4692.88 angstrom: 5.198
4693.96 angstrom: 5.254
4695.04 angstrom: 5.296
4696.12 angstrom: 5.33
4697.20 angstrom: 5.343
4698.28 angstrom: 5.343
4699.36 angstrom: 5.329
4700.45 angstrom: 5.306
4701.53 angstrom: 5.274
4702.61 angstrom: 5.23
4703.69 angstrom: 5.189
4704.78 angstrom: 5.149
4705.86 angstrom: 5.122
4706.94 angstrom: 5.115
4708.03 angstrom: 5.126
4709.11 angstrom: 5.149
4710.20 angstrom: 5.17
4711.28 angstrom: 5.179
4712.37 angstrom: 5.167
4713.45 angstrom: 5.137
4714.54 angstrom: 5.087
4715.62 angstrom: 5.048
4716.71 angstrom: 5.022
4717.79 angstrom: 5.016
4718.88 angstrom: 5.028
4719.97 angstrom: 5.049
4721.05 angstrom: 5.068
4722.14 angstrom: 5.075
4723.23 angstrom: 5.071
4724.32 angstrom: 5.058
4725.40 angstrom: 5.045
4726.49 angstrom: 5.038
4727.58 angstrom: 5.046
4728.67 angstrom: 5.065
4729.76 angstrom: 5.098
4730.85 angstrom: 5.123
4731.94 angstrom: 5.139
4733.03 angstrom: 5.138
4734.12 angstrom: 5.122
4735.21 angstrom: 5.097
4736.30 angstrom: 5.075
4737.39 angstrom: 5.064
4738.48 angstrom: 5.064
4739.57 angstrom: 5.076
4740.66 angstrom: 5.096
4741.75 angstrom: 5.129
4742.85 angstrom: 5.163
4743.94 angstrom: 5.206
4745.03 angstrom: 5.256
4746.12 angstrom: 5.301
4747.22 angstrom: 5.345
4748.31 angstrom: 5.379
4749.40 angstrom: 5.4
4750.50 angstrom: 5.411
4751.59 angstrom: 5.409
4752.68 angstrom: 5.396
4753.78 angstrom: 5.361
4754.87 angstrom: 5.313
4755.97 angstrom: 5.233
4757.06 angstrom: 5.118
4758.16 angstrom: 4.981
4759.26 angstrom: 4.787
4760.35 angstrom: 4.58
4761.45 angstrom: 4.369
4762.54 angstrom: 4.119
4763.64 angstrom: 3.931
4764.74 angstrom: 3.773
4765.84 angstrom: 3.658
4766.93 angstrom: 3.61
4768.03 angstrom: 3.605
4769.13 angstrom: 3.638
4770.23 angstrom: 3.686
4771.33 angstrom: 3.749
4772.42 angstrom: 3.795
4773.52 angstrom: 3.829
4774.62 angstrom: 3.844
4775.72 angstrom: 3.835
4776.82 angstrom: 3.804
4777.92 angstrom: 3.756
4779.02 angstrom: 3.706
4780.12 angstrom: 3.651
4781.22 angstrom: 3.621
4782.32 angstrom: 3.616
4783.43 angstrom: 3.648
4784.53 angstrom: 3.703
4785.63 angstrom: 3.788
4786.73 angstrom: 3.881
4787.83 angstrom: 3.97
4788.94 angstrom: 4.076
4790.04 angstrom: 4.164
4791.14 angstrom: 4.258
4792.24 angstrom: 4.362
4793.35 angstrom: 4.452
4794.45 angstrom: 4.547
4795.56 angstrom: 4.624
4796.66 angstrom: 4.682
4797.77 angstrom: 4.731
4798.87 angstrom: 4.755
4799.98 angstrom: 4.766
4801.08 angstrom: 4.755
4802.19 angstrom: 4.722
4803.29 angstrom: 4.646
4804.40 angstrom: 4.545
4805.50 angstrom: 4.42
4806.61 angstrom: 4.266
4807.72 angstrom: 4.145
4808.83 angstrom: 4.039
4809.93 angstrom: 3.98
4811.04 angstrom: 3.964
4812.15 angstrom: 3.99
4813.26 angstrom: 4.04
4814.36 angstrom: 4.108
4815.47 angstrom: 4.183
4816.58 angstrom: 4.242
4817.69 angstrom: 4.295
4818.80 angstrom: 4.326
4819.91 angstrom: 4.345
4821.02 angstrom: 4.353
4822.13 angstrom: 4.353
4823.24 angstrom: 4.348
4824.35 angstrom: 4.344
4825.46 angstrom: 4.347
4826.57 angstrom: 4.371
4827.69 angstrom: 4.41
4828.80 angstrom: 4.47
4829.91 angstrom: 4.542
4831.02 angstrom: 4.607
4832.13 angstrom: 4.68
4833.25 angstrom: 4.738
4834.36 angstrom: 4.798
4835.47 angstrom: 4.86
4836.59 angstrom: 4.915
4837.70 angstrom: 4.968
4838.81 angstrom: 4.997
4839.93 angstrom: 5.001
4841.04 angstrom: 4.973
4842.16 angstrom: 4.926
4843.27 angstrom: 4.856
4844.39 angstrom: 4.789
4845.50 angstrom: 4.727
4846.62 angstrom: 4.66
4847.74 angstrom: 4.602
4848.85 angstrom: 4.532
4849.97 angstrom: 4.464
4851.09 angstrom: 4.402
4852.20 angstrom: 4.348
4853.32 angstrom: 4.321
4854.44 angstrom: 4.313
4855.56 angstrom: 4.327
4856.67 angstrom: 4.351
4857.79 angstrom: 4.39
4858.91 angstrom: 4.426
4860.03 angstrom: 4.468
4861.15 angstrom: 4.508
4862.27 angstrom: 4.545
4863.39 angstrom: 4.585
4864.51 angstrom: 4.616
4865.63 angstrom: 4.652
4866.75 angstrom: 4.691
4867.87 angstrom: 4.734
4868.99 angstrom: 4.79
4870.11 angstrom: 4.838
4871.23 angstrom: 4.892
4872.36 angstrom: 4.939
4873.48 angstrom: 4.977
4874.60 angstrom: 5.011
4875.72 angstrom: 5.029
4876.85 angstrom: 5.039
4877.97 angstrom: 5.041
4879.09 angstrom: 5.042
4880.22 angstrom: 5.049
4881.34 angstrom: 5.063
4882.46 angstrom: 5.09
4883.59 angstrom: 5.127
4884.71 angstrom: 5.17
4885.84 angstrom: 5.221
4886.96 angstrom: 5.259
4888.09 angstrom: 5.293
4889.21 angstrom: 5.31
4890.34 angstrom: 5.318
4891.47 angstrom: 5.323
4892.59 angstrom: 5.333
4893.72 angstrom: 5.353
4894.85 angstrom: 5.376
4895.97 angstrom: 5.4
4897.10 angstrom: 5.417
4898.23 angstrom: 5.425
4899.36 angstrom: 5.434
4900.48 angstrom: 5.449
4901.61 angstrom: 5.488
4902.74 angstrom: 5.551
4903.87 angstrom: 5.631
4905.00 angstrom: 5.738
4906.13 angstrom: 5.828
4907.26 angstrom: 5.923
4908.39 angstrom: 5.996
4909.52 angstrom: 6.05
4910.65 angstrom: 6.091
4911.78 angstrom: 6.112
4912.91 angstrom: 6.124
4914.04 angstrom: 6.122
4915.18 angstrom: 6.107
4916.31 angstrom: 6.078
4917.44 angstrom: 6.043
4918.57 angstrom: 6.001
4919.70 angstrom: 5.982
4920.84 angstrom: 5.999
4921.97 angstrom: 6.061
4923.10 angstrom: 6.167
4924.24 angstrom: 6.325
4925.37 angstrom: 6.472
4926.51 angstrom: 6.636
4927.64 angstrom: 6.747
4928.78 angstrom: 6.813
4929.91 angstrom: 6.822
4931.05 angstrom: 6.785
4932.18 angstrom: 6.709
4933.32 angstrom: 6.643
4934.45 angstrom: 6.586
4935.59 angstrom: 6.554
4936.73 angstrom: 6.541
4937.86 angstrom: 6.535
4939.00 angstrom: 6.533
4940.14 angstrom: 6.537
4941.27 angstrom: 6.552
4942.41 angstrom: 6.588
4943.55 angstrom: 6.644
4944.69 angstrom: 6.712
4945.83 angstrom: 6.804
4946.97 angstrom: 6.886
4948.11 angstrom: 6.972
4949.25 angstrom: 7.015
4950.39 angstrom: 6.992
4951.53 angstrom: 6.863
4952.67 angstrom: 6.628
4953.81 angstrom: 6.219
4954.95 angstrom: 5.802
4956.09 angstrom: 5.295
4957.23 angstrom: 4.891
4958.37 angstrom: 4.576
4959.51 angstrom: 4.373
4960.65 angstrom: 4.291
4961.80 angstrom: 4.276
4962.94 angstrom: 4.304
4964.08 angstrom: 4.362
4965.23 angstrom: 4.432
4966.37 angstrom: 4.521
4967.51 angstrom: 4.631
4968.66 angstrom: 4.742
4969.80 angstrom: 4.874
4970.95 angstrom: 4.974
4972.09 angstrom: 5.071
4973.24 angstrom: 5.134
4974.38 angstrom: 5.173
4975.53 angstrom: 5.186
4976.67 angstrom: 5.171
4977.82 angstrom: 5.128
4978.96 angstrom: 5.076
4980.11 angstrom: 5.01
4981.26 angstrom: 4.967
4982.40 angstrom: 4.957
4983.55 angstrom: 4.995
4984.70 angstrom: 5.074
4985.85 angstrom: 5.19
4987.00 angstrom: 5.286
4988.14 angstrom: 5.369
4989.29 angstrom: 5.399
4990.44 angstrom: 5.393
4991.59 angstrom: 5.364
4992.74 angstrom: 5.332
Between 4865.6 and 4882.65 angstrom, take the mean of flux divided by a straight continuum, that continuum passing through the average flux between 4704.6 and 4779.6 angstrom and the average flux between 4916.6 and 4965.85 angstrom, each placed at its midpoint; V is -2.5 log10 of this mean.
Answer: 0.15 mag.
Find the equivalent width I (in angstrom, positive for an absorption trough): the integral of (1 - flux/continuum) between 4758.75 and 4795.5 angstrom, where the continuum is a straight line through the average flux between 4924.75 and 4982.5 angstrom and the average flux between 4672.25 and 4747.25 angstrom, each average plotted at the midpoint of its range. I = 9.2 angstrom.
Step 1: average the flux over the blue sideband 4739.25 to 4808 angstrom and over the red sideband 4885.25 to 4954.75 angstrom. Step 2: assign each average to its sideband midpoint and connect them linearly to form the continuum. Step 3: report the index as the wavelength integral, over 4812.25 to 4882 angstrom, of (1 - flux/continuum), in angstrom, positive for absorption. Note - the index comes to 8.8 angstrom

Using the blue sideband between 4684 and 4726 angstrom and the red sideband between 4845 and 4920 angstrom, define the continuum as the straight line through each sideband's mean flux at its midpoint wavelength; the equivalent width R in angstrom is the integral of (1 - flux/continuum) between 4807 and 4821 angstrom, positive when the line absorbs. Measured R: 2.7 angstrom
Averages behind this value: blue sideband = 5.12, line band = 4.15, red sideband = 5.16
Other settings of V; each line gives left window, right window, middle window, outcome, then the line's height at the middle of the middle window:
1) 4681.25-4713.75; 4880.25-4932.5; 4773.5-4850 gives 0.25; 5.49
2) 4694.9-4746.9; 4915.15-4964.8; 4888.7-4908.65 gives 0.09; 5.96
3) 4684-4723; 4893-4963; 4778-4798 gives 0.32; 5.47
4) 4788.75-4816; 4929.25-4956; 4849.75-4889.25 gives 0.14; 5.45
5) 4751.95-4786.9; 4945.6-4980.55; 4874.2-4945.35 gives -0.18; 5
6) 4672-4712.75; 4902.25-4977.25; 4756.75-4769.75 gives 0.25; 5.25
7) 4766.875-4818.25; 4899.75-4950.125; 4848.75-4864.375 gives 0.17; 5.17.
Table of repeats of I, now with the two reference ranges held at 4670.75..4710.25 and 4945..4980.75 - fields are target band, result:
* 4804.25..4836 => 5.0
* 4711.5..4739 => -0.4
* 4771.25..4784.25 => 3.5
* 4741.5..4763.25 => -0.2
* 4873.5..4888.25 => 0.4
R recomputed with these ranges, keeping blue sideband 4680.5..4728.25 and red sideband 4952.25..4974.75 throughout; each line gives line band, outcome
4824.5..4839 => 1.0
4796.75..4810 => 1.4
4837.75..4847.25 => 0.2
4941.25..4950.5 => -3.5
